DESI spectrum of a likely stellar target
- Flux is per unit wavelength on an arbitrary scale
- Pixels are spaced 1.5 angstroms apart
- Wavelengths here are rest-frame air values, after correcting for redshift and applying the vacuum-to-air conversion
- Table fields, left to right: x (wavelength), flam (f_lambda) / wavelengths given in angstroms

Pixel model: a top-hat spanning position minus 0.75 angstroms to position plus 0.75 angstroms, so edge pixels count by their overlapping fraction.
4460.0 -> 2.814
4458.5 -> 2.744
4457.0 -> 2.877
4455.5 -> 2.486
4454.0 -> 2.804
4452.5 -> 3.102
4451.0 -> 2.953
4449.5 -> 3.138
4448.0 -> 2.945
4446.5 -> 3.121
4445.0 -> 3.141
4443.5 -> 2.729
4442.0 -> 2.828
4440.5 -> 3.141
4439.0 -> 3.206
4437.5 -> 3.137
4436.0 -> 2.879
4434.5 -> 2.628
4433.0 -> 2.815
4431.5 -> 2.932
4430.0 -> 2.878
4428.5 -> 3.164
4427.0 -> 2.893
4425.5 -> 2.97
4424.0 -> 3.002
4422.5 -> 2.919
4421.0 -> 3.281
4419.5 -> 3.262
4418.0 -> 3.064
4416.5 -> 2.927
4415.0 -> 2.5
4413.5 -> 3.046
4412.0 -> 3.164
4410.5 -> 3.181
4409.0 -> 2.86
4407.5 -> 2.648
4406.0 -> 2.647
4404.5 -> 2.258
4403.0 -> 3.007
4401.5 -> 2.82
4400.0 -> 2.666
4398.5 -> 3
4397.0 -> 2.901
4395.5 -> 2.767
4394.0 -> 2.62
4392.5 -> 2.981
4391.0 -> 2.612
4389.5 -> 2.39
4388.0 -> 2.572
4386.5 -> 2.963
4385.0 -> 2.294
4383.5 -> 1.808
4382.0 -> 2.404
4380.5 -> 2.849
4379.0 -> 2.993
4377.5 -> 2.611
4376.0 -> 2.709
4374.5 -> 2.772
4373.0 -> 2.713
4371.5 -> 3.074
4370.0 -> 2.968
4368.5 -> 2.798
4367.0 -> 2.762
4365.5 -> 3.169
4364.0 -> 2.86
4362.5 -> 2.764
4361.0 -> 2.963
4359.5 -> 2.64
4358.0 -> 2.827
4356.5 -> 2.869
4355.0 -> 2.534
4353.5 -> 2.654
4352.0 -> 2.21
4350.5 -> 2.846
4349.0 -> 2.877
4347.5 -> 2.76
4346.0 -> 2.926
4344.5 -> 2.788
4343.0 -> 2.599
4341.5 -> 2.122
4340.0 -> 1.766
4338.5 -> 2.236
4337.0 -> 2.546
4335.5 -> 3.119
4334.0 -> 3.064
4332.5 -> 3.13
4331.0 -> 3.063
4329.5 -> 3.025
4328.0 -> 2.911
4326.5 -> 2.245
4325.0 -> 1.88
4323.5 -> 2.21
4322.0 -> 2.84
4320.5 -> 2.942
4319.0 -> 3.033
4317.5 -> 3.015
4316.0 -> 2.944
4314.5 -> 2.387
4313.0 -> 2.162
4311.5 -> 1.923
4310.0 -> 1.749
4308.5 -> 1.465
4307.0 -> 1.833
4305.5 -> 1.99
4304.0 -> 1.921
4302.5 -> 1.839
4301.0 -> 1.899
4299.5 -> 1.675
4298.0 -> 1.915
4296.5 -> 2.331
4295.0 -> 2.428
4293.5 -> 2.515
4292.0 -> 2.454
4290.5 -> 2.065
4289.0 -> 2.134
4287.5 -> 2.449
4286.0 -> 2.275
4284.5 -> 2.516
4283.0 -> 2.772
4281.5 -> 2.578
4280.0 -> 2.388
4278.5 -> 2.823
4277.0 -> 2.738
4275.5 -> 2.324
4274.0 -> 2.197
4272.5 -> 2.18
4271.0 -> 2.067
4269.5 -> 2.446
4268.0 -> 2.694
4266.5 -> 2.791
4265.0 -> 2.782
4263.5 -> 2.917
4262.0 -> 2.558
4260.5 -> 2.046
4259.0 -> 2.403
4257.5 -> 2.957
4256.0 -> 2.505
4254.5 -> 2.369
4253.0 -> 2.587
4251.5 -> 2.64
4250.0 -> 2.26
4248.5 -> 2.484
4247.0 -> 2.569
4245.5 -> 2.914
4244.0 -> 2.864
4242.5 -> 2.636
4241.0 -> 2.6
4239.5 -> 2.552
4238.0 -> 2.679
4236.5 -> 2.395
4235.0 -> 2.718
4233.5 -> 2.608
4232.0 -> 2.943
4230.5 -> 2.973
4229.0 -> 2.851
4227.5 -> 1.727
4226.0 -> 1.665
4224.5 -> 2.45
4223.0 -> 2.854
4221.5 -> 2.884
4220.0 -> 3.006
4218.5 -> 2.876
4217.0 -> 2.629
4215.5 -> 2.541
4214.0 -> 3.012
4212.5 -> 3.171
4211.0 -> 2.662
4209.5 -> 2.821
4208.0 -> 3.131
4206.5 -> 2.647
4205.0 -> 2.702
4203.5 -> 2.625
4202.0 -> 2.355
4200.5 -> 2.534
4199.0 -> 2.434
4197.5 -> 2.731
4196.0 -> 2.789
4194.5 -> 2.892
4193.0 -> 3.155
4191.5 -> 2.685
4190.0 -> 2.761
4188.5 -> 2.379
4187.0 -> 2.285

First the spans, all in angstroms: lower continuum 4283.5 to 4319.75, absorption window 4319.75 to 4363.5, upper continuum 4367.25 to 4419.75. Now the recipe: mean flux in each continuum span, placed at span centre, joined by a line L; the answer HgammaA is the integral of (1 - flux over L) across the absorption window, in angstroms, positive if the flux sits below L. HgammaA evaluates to -3.9 angstroms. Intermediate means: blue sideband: 2.21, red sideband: 2.76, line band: 2.67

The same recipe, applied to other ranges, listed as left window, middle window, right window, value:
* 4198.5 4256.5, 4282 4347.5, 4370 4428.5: 7.7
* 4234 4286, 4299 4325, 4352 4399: 4.1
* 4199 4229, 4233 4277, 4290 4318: -2.5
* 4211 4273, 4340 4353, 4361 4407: 0.5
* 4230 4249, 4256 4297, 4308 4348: 2.4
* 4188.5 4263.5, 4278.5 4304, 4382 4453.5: 4.2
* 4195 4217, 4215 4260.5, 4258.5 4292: 0.1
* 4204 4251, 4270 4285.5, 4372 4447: 1.5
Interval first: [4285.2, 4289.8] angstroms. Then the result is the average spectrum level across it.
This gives 2.29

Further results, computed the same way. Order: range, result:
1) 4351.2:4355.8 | 2.47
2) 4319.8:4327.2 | 2.42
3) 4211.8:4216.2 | 2.91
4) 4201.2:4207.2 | 2.58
